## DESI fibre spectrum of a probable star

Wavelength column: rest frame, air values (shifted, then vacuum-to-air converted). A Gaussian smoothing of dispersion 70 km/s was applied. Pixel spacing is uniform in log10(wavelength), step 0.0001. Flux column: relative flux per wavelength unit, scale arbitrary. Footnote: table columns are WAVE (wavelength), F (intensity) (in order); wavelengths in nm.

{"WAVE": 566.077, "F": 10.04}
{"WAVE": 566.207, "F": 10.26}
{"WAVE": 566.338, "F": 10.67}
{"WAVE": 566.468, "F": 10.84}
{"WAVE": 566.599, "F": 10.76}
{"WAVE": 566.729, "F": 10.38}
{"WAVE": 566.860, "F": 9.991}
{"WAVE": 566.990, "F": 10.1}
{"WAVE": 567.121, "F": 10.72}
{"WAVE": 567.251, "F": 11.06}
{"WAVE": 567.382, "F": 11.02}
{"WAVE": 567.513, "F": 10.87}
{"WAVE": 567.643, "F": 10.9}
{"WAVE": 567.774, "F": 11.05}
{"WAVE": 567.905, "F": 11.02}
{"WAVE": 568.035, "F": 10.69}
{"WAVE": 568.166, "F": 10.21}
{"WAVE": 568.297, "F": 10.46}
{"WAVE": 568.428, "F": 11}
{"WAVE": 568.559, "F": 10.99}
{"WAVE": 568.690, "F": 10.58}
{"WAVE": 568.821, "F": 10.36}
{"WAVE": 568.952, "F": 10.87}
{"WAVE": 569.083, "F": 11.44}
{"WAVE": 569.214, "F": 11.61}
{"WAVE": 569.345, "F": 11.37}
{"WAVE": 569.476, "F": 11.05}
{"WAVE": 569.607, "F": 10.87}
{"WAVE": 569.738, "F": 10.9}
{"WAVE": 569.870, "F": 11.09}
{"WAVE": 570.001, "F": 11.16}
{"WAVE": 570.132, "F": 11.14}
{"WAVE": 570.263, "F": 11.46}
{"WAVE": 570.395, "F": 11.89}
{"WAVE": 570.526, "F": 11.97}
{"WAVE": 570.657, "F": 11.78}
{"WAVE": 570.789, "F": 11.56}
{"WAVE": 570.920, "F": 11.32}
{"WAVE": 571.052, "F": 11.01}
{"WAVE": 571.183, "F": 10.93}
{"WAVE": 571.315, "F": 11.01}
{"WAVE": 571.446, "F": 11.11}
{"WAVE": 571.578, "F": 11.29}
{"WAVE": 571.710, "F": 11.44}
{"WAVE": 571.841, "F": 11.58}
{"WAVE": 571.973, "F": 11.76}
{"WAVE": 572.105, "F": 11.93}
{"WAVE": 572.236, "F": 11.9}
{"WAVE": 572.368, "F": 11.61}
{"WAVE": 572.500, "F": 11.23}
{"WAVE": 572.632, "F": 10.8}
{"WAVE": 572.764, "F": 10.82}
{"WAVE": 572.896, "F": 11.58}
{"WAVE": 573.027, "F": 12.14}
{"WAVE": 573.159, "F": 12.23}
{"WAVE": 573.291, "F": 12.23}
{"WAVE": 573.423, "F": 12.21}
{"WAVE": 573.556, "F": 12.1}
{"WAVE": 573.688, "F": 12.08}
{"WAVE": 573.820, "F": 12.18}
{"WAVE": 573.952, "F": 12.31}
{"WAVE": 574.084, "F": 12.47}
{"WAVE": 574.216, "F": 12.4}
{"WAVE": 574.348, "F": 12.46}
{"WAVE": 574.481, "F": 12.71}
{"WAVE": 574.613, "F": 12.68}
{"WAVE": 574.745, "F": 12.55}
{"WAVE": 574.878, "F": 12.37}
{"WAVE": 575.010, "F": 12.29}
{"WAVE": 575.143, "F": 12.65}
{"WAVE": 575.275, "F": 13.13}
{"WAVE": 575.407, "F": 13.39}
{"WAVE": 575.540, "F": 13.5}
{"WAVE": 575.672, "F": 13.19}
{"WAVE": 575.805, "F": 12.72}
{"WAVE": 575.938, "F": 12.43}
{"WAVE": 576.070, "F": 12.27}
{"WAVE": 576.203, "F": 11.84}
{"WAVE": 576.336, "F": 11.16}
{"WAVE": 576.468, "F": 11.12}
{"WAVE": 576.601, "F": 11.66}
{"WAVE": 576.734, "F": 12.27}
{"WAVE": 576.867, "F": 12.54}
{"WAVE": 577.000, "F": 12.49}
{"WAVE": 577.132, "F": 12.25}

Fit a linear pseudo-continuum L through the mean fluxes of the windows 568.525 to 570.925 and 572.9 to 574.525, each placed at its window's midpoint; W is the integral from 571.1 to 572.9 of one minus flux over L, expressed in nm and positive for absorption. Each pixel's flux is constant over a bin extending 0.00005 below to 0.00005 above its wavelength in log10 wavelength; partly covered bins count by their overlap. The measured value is 0.07 nm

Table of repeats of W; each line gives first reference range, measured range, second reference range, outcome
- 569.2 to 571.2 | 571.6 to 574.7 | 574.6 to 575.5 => 0.06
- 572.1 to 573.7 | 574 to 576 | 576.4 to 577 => -0.15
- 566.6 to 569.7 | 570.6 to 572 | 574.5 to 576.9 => 0.02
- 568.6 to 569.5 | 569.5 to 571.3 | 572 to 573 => -0.02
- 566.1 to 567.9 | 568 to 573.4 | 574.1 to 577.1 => 0.07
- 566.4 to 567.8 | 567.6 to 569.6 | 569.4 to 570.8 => 0.02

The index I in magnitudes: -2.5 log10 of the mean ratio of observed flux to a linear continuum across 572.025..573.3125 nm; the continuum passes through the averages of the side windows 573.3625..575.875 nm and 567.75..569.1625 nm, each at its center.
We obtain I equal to 0.04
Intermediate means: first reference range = 10.8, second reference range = 12.6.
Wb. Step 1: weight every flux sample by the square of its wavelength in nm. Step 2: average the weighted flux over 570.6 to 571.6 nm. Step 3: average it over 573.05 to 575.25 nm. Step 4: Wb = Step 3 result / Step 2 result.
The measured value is 1.11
